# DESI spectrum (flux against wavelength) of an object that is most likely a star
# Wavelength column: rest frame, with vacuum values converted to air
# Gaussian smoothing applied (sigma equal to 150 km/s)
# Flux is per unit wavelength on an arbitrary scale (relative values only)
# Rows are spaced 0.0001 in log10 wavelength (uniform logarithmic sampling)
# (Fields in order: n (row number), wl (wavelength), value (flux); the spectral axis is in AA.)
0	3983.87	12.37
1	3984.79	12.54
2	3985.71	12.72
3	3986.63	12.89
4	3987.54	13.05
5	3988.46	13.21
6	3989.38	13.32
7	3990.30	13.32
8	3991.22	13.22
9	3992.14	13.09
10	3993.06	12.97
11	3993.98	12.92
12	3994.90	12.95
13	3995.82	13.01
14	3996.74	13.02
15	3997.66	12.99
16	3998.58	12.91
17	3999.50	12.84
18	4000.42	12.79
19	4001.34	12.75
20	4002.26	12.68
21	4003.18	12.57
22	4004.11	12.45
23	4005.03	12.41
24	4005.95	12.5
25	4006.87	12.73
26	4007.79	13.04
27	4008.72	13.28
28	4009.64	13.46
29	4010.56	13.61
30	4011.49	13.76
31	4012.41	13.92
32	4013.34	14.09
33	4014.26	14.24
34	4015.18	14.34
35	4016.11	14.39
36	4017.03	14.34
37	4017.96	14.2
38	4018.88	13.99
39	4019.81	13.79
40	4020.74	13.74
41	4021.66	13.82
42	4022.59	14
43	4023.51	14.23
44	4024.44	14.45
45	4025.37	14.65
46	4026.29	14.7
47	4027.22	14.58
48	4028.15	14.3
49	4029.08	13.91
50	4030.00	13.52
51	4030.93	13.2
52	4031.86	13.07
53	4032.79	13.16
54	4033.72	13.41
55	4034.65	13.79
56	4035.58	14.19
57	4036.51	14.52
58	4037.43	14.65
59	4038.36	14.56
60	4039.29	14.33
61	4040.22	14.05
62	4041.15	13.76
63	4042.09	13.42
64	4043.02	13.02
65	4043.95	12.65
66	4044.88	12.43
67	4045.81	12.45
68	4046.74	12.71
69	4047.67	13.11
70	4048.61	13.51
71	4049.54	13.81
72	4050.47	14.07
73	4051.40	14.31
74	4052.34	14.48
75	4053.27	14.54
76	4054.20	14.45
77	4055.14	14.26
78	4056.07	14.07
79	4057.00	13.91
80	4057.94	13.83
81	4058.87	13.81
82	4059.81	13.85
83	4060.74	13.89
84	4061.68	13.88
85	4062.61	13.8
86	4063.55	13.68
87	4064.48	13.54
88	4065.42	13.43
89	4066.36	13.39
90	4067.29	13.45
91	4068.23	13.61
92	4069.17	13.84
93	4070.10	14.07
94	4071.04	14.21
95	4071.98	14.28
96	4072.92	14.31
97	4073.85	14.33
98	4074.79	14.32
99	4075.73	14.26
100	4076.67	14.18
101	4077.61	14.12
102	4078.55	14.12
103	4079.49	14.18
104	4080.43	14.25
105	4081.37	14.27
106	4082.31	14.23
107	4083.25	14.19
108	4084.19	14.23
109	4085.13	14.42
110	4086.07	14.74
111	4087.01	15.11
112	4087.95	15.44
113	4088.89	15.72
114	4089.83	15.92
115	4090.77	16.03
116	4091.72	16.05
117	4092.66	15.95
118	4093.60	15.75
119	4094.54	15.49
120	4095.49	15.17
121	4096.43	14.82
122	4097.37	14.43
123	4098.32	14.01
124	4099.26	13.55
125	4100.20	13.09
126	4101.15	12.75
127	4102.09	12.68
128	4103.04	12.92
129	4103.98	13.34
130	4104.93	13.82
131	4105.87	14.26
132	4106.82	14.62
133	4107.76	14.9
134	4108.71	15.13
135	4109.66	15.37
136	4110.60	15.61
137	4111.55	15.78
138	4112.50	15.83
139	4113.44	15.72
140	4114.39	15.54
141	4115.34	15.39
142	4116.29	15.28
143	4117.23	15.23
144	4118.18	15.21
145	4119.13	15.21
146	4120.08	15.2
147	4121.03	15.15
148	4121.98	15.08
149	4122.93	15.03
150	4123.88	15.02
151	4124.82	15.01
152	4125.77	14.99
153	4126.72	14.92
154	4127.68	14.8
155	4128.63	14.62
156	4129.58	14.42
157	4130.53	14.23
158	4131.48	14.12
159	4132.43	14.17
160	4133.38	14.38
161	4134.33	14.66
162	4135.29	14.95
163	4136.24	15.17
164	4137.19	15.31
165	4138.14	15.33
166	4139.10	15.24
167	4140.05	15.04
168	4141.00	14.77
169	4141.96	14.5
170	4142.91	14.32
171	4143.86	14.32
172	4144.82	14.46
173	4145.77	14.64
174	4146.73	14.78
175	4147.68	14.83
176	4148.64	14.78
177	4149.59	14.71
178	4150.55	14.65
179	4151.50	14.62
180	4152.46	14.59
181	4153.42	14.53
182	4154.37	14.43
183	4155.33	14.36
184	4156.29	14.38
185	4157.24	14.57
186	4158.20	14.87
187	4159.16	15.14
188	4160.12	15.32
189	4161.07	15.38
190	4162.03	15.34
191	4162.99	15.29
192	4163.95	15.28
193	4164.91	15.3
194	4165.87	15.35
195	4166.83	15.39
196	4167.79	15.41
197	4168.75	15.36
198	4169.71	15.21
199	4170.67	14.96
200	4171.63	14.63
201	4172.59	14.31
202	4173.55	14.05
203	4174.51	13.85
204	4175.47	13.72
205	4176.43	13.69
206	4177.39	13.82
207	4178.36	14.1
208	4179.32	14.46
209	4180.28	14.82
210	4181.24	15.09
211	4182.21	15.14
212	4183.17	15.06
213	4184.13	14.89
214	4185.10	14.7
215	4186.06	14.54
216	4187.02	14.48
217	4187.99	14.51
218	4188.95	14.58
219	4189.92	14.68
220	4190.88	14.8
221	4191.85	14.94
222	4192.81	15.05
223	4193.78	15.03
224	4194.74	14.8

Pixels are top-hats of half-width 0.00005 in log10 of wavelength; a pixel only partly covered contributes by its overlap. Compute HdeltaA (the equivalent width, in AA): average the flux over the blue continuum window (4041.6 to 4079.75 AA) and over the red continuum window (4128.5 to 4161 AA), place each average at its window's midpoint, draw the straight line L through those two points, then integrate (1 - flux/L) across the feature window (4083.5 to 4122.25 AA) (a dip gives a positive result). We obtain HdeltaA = -1.7 AA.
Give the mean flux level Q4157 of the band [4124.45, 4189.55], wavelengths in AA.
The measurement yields 14.7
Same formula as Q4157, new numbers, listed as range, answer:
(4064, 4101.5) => 14.4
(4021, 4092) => 14.1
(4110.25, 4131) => 15.1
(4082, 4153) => 14.8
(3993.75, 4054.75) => 13.6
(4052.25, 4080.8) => 14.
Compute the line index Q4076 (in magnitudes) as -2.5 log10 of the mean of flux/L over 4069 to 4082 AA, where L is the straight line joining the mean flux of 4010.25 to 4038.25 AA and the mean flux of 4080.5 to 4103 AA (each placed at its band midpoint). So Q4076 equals 0.02 mag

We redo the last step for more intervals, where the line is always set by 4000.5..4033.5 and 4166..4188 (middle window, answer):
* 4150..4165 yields -0.026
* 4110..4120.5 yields -0.088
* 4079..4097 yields -0.072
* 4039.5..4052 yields 0.037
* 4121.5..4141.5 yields -0.035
